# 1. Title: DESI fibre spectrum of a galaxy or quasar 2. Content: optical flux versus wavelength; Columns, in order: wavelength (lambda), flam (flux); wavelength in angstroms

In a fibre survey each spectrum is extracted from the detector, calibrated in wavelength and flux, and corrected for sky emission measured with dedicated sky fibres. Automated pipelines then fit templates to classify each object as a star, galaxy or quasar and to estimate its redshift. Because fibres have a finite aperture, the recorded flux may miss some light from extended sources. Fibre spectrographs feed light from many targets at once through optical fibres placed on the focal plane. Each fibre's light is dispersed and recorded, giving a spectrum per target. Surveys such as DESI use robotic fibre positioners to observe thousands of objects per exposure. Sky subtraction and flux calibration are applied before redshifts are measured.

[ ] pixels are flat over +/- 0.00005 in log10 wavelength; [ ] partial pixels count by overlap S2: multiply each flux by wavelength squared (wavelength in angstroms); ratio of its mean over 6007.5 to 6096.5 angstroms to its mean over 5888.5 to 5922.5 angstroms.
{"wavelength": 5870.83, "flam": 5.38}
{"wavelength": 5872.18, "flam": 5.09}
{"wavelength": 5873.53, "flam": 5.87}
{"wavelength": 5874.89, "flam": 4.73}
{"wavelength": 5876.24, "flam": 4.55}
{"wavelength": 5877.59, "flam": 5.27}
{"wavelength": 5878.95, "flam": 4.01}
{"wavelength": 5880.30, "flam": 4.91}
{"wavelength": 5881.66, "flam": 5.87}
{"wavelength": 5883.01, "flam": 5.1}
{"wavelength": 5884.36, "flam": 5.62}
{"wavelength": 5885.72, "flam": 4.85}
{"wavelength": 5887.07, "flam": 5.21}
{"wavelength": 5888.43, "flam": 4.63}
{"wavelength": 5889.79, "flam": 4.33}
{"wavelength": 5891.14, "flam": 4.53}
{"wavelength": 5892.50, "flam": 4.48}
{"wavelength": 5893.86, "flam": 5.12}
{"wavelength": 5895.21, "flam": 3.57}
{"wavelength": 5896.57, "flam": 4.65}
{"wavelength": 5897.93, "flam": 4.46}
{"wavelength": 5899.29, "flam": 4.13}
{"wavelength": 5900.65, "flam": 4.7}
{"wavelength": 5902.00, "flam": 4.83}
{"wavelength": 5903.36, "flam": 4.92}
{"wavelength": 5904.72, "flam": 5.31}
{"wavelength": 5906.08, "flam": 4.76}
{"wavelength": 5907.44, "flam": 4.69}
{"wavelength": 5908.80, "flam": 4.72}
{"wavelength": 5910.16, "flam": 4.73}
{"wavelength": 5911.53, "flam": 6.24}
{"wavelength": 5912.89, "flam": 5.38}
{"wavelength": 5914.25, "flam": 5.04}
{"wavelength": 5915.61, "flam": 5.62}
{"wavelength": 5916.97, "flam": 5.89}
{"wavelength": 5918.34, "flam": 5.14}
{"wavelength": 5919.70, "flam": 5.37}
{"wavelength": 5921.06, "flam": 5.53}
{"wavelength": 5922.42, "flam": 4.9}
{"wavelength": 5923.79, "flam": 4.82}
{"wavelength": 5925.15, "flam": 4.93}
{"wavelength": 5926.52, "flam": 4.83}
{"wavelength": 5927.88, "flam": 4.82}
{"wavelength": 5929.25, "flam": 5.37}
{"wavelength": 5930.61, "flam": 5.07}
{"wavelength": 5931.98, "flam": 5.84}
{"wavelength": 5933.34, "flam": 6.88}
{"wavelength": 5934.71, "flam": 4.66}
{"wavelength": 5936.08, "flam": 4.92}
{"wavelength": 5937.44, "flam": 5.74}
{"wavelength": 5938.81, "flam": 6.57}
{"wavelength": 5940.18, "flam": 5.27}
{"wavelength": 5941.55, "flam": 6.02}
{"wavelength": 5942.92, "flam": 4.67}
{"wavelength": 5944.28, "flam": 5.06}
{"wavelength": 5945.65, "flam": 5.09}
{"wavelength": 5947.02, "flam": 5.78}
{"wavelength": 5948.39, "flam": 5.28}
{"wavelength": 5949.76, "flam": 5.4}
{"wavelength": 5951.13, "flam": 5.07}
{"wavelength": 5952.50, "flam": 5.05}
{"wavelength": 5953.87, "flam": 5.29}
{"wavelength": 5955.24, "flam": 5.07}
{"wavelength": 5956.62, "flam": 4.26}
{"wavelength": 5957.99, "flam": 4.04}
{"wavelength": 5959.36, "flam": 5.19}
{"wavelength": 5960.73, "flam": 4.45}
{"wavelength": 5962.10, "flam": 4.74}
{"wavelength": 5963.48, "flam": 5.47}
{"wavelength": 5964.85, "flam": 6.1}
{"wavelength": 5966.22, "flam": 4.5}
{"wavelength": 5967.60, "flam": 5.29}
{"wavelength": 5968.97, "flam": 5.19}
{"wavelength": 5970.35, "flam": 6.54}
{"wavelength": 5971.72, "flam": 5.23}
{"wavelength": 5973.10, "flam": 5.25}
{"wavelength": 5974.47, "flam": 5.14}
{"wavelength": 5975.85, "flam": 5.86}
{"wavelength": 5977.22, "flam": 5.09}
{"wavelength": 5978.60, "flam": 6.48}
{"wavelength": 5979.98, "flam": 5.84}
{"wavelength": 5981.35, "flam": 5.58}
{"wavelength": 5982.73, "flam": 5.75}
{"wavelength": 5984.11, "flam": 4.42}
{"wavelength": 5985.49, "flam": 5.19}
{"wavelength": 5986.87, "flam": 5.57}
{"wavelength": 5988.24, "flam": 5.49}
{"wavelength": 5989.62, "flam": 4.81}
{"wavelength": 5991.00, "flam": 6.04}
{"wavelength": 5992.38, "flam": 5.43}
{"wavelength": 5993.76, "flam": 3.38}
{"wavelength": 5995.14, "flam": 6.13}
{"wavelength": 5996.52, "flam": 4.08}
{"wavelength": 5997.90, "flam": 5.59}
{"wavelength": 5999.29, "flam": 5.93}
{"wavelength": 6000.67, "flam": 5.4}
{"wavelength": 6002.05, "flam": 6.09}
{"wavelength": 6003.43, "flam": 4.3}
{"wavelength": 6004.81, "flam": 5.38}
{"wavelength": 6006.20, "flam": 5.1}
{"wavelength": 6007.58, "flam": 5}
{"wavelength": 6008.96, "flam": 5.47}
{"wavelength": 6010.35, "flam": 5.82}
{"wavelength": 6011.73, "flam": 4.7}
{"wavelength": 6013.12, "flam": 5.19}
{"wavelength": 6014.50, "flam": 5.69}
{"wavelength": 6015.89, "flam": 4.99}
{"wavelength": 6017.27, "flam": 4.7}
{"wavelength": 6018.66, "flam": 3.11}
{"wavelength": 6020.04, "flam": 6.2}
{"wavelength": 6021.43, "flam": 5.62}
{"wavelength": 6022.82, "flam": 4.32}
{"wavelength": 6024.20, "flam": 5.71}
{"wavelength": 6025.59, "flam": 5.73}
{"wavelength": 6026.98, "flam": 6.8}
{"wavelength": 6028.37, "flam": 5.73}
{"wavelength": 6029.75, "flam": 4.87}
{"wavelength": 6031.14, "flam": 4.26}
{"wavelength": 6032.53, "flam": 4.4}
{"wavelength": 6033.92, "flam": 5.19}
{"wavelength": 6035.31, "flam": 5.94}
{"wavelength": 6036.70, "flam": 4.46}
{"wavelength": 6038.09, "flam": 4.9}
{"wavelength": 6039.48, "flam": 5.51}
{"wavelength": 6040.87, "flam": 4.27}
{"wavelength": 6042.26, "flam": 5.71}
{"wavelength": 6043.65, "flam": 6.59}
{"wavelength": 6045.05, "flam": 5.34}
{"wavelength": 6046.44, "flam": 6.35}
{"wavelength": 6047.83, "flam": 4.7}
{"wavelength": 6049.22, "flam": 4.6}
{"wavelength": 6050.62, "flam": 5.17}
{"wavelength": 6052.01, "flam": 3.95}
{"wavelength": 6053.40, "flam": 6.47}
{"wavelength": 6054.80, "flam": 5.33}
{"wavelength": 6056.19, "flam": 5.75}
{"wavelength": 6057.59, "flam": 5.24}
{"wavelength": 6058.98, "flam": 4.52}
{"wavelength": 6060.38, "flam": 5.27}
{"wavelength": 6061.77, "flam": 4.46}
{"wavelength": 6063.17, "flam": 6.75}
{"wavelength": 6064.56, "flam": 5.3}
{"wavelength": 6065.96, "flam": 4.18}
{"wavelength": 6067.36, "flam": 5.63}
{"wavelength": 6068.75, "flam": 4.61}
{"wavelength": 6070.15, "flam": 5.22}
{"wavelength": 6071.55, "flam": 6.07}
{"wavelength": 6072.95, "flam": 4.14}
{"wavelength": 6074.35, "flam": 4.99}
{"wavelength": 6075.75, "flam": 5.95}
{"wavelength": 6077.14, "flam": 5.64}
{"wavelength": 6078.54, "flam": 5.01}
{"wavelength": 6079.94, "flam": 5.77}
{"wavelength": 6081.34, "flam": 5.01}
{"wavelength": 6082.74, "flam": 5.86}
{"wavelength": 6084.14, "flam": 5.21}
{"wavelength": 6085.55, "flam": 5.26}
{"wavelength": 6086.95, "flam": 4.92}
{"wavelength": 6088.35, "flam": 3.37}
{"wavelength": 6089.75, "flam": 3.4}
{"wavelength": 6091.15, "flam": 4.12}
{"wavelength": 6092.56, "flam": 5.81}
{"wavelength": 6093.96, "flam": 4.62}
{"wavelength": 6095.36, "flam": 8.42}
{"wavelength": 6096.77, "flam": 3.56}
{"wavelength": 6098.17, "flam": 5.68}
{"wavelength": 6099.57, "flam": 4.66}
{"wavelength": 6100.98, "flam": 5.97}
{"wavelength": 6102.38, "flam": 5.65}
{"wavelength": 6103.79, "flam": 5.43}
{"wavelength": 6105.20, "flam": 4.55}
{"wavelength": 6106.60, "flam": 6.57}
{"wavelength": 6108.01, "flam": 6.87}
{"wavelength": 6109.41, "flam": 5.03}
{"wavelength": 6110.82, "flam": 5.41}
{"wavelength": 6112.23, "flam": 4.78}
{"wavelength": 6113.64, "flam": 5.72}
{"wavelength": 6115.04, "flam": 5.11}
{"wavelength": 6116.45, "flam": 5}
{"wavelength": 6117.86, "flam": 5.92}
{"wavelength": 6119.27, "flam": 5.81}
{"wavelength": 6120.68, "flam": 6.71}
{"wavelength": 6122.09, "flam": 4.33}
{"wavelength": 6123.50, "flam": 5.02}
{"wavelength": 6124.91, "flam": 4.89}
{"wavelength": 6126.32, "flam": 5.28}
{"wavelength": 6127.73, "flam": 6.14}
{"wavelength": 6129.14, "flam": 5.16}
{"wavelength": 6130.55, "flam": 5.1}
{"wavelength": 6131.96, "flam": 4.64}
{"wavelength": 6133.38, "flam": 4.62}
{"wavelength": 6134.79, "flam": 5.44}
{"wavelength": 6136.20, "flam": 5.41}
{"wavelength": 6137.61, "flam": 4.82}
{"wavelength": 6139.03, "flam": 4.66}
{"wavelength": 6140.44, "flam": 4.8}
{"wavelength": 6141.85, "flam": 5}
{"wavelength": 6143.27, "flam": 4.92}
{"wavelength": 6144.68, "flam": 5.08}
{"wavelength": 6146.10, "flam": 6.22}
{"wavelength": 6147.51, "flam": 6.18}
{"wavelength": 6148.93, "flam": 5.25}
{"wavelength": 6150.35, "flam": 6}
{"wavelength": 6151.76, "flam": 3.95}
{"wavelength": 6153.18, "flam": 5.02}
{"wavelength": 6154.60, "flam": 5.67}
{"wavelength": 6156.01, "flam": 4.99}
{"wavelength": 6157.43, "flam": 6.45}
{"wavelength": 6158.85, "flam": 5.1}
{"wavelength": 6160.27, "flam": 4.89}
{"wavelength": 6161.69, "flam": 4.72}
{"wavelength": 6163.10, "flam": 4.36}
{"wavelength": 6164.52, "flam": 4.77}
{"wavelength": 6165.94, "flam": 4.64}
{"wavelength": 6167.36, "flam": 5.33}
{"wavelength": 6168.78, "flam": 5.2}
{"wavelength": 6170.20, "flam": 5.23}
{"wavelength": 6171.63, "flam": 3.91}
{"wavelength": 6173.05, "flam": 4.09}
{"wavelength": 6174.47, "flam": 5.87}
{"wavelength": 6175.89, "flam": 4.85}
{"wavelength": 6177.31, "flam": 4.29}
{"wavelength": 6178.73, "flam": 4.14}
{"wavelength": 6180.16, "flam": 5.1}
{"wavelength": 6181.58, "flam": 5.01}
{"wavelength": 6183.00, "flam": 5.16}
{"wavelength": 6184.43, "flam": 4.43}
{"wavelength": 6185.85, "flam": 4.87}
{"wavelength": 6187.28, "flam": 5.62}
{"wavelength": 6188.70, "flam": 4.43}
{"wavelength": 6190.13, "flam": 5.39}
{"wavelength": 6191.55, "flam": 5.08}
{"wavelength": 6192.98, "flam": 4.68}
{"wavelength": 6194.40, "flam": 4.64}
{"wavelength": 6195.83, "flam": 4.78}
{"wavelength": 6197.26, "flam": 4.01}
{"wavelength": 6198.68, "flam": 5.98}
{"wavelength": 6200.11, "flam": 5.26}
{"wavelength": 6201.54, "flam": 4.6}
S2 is 1.11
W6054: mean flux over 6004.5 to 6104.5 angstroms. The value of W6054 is 5.2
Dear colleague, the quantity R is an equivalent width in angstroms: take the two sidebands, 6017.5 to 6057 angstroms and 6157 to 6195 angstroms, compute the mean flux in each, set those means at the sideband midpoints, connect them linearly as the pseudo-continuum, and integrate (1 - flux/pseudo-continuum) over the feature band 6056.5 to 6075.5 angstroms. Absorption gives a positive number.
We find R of 0.1 angstroms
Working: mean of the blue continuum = 5.24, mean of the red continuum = 4.89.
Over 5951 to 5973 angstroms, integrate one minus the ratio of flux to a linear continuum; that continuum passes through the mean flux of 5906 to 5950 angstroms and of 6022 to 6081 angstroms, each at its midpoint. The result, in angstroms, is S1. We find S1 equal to 0.8 angstroms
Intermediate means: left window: 5.31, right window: 5.26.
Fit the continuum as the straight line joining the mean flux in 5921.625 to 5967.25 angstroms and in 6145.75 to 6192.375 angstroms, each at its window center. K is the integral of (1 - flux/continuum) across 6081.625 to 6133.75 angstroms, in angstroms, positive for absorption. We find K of -2.0 angstroms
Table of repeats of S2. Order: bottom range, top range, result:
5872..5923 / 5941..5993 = 1.09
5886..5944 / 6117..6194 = 1.08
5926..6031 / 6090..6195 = 1.03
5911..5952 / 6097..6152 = 1.06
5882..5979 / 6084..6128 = 1.09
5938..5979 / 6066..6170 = 1.04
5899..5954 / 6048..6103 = 1.04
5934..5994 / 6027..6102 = 1.02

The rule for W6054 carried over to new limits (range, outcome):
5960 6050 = 5.27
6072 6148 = 5.25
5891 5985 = 5.17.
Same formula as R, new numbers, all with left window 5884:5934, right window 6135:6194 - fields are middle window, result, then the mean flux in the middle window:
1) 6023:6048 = -1.7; 5.35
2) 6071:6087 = -1.0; 5.33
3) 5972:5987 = -1.3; 5.46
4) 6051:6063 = -0.4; 5.2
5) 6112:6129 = -1.3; 5.4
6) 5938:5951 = -1.1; 5.44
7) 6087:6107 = -0.3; 5.1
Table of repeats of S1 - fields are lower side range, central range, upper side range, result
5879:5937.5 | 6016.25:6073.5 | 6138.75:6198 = -2.3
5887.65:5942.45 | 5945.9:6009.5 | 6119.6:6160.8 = -1.6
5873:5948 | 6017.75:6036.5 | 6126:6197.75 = -0.5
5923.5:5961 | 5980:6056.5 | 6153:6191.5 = -1.8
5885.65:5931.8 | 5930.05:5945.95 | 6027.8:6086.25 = -1.6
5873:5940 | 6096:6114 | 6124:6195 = -1.2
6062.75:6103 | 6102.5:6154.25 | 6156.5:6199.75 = -2.6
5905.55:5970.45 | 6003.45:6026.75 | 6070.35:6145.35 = 0.2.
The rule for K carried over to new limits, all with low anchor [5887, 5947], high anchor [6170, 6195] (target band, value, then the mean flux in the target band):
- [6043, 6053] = -0.6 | 5.27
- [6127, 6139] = -0.7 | 5.14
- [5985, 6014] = -1.4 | 5.25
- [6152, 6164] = -0.6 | 5.1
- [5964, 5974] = -0.8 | 5.44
